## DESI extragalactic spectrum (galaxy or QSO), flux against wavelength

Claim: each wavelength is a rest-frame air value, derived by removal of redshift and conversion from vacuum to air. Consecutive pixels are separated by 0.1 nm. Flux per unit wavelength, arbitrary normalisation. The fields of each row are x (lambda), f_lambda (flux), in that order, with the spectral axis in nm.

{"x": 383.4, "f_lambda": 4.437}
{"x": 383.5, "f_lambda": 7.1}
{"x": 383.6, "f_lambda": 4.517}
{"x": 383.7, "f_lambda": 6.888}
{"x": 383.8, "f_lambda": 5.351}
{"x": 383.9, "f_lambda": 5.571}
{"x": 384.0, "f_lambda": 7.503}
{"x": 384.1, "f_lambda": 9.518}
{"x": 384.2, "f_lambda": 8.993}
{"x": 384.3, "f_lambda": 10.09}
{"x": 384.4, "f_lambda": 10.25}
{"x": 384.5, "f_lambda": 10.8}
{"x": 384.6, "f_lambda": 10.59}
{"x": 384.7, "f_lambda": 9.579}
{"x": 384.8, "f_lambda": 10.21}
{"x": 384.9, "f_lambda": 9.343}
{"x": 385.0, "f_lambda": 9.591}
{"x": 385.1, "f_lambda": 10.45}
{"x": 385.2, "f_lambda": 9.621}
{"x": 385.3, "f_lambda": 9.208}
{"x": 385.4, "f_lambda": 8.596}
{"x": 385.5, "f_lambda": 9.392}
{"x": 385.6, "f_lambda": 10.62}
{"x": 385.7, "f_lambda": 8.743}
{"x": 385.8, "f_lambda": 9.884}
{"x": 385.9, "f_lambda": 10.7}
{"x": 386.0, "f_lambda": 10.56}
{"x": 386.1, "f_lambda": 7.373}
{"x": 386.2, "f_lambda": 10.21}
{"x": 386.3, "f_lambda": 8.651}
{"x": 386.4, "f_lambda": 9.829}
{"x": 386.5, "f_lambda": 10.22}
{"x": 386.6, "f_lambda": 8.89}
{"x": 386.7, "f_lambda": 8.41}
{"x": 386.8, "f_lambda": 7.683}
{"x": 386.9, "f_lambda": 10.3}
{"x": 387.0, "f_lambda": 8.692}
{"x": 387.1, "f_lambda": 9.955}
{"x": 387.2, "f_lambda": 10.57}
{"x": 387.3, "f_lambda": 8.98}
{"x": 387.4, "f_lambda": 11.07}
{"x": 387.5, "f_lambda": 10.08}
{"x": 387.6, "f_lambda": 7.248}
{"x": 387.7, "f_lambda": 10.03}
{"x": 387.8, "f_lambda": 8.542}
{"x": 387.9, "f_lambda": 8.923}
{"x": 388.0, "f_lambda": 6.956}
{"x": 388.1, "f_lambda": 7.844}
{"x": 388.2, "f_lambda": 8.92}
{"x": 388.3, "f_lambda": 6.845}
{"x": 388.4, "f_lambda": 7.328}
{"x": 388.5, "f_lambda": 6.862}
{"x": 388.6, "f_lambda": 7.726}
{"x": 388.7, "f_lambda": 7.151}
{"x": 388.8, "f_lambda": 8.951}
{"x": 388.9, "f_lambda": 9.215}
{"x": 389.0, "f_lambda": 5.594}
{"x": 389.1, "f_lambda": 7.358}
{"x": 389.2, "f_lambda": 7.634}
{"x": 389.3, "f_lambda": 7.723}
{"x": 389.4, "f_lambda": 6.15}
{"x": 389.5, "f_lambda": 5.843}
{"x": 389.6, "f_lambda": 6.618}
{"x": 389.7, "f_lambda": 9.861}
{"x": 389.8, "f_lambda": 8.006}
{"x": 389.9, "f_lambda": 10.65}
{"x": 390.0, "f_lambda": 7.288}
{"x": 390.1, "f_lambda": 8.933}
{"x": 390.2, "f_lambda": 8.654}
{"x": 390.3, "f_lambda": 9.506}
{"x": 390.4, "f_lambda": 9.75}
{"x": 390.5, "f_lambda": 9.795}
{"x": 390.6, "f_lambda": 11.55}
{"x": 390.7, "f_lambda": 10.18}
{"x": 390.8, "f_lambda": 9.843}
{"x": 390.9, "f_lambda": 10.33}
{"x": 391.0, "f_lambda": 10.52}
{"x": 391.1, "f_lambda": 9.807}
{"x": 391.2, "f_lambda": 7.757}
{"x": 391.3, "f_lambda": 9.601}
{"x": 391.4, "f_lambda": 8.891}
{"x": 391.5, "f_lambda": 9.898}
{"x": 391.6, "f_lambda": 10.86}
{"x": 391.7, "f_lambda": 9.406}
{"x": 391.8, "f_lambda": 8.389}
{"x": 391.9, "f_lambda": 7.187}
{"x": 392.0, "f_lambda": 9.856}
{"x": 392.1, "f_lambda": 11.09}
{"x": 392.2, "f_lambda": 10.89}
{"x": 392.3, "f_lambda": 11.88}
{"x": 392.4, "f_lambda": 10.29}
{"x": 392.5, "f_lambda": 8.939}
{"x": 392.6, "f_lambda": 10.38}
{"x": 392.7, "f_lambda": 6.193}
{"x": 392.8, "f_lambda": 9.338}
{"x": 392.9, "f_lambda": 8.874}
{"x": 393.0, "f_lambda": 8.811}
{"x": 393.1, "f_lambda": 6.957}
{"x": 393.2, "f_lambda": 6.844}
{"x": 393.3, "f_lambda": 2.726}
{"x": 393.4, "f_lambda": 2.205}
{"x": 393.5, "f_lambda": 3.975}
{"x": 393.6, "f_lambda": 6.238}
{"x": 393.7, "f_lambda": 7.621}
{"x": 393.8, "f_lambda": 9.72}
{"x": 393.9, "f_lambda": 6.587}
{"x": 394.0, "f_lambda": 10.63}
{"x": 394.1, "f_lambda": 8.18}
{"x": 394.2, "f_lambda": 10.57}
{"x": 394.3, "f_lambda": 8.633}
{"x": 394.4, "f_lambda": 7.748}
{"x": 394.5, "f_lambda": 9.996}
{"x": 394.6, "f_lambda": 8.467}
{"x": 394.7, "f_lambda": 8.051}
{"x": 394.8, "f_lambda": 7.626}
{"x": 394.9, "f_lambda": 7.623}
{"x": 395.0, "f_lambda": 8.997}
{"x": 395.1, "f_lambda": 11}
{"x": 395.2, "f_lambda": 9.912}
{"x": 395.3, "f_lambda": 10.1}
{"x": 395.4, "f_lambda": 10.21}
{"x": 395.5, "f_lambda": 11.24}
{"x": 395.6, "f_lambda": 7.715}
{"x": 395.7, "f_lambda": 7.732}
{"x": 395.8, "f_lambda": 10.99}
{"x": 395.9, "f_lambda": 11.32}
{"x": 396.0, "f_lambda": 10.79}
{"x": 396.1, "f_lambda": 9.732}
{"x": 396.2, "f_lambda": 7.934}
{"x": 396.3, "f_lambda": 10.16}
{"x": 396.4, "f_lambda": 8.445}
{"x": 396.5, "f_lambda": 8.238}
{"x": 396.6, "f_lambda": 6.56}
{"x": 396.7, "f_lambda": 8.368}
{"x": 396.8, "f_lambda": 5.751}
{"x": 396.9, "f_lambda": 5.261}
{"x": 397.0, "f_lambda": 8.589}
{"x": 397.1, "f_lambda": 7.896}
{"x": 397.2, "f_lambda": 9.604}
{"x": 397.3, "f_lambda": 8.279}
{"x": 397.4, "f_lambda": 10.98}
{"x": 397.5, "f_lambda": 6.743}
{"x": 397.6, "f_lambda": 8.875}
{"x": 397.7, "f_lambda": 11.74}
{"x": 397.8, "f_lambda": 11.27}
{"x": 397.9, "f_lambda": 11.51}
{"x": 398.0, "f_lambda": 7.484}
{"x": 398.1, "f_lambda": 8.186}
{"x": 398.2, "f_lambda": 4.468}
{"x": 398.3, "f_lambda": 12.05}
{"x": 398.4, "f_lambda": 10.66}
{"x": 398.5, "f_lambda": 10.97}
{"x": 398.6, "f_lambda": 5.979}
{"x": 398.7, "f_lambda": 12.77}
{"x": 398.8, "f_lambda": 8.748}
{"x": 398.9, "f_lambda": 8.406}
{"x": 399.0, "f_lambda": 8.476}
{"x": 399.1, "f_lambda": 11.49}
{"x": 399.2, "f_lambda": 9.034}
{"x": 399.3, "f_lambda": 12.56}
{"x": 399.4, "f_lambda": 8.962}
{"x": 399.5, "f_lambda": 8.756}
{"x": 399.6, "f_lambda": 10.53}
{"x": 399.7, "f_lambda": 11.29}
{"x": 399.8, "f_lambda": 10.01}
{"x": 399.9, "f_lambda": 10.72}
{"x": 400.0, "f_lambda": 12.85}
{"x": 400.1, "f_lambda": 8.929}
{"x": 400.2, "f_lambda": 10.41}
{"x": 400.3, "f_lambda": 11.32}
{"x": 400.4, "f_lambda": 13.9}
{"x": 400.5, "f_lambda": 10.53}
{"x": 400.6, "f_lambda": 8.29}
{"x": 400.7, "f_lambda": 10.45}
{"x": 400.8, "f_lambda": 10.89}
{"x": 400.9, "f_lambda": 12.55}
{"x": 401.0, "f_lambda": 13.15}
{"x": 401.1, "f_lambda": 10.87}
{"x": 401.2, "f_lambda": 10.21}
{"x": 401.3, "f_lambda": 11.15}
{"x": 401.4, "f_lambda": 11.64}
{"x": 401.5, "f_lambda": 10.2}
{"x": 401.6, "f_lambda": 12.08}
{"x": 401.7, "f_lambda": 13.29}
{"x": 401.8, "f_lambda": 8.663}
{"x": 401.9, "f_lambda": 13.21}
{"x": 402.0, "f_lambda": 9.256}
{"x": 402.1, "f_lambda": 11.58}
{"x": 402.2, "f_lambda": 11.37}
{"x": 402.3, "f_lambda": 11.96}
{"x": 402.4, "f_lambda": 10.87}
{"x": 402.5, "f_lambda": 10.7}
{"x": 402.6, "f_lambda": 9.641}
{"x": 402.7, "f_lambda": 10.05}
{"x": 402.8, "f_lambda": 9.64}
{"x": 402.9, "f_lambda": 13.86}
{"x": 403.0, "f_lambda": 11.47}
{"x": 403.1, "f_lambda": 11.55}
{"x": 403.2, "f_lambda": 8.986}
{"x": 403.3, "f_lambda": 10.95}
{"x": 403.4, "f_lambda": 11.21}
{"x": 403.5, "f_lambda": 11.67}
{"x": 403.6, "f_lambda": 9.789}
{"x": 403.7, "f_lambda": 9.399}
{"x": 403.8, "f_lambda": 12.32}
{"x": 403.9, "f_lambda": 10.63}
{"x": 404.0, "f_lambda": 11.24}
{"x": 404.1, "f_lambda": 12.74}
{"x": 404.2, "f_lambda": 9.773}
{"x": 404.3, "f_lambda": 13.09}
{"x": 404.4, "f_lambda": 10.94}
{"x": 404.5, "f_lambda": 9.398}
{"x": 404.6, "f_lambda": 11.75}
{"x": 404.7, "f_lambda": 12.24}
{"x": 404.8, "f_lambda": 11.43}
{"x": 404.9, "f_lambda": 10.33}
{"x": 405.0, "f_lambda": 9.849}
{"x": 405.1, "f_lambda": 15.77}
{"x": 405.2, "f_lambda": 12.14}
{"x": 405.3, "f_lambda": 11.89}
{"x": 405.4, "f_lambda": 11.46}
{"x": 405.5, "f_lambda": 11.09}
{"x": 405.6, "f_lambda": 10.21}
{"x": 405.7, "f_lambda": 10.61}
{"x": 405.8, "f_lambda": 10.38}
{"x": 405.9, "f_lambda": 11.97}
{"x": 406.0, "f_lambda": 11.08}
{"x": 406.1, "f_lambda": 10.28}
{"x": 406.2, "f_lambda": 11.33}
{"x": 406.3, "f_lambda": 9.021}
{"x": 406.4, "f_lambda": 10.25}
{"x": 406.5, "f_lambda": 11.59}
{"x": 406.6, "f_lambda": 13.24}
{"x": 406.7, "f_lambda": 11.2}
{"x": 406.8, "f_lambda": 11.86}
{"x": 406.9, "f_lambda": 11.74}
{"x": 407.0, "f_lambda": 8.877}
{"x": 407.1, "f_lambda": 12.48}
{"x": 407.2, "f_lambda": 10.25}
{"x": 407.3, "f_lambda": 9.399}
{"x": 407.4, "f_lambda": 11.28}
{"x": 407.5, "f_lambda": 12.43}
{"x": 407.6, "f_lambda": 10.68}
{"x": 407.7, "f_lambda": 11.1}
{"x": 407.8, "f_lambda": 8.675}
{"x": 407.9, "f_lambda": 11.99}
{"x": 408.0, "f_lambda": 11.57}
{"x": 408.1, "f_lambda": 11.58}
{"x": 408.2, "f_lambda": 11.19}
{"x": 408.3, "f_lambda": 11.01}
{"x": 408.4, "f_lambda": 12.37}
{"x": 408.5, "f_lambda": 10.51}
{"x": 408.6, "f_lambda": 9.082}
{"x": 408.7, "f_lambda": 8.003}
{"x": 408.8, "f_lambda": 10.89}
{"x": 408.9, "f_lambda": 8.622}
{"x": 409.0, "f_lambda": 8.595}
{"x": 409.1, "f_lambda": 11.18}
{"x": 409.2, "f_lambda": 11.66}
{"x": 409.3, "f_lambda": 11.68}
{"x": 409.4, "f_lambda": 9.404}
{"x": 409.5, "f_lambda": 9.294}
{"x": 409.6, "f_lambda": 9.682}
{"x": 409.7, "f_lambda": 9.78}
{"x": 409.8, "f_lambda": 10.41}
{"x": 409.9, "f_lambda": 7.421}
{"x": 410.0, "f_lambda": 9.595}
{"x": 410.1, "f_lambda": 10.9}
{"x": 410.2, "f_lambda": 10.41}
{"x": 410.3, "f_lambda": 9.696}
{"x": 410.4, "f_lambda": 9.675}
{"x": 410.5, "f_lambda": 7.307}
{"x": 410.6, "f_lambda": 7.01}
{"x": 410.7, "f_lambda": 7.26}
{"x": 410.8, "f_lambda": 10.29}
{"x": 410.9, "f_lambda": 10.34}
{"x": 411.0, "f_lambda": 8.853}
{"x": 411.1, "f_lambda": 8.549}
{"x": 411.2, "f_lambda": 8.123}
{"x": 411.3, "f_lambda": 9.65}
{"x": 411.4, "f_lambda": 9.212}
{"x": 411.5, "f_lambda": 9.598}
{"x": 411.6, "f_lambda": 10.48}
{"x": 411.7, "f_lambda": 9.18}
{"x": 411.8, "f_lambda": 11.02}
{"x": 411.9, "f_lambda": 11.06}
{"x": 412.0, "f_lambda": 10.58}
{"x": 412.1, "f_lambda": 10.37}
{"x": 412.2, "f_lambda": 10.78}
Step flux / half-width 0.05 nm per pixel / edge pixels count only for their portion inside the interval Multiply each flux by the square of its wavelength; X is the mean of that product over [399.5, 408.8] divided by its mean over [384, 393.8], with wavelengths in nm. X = 1.4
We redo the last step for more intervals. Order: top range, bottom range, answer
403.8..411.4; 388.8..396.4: 1.29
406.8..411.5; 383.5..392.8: 1.24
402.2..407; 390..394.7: 1.35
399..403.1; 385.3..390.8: 1.33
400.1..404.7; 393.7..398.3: 1.28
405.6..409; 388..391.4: 1.39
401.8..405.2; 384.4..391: 1.34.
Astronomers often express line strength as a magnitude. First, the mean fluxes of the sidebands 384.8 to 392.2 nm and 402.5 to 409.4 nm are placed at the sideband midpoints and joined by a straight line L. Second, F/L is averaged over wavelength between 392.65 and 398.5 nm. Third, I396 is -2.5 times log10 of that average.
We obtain 0.15 mag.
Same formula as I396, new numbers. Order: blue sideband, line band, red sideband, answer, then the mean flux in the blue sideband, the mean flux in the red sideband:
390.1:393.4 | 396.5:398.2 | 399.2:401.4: 0.21 mag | 9.11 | 10.8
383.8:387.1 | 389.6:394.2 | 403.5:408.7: 0.13 mag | 9.32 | 11.1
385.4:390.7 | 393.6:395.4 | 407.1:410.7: 0.04 mag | 8.75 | 10.1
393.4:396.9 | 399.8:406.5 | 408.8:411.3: -0.22 mag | 8.59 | 9.44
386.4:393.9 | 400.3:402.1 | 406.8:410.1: -0.16 mag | 8.56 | 10.4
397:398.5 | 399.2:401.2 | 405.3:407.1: -0.11 mag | 9.3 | 11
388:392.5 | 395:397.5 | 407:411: 0.03 mag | 8.81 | 10.1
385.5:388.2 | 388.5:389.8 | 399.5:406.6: 0.26 mag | 9.26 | 11.1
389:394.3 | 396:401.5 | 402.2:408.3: 0.02 mag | 8.56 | 11.1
